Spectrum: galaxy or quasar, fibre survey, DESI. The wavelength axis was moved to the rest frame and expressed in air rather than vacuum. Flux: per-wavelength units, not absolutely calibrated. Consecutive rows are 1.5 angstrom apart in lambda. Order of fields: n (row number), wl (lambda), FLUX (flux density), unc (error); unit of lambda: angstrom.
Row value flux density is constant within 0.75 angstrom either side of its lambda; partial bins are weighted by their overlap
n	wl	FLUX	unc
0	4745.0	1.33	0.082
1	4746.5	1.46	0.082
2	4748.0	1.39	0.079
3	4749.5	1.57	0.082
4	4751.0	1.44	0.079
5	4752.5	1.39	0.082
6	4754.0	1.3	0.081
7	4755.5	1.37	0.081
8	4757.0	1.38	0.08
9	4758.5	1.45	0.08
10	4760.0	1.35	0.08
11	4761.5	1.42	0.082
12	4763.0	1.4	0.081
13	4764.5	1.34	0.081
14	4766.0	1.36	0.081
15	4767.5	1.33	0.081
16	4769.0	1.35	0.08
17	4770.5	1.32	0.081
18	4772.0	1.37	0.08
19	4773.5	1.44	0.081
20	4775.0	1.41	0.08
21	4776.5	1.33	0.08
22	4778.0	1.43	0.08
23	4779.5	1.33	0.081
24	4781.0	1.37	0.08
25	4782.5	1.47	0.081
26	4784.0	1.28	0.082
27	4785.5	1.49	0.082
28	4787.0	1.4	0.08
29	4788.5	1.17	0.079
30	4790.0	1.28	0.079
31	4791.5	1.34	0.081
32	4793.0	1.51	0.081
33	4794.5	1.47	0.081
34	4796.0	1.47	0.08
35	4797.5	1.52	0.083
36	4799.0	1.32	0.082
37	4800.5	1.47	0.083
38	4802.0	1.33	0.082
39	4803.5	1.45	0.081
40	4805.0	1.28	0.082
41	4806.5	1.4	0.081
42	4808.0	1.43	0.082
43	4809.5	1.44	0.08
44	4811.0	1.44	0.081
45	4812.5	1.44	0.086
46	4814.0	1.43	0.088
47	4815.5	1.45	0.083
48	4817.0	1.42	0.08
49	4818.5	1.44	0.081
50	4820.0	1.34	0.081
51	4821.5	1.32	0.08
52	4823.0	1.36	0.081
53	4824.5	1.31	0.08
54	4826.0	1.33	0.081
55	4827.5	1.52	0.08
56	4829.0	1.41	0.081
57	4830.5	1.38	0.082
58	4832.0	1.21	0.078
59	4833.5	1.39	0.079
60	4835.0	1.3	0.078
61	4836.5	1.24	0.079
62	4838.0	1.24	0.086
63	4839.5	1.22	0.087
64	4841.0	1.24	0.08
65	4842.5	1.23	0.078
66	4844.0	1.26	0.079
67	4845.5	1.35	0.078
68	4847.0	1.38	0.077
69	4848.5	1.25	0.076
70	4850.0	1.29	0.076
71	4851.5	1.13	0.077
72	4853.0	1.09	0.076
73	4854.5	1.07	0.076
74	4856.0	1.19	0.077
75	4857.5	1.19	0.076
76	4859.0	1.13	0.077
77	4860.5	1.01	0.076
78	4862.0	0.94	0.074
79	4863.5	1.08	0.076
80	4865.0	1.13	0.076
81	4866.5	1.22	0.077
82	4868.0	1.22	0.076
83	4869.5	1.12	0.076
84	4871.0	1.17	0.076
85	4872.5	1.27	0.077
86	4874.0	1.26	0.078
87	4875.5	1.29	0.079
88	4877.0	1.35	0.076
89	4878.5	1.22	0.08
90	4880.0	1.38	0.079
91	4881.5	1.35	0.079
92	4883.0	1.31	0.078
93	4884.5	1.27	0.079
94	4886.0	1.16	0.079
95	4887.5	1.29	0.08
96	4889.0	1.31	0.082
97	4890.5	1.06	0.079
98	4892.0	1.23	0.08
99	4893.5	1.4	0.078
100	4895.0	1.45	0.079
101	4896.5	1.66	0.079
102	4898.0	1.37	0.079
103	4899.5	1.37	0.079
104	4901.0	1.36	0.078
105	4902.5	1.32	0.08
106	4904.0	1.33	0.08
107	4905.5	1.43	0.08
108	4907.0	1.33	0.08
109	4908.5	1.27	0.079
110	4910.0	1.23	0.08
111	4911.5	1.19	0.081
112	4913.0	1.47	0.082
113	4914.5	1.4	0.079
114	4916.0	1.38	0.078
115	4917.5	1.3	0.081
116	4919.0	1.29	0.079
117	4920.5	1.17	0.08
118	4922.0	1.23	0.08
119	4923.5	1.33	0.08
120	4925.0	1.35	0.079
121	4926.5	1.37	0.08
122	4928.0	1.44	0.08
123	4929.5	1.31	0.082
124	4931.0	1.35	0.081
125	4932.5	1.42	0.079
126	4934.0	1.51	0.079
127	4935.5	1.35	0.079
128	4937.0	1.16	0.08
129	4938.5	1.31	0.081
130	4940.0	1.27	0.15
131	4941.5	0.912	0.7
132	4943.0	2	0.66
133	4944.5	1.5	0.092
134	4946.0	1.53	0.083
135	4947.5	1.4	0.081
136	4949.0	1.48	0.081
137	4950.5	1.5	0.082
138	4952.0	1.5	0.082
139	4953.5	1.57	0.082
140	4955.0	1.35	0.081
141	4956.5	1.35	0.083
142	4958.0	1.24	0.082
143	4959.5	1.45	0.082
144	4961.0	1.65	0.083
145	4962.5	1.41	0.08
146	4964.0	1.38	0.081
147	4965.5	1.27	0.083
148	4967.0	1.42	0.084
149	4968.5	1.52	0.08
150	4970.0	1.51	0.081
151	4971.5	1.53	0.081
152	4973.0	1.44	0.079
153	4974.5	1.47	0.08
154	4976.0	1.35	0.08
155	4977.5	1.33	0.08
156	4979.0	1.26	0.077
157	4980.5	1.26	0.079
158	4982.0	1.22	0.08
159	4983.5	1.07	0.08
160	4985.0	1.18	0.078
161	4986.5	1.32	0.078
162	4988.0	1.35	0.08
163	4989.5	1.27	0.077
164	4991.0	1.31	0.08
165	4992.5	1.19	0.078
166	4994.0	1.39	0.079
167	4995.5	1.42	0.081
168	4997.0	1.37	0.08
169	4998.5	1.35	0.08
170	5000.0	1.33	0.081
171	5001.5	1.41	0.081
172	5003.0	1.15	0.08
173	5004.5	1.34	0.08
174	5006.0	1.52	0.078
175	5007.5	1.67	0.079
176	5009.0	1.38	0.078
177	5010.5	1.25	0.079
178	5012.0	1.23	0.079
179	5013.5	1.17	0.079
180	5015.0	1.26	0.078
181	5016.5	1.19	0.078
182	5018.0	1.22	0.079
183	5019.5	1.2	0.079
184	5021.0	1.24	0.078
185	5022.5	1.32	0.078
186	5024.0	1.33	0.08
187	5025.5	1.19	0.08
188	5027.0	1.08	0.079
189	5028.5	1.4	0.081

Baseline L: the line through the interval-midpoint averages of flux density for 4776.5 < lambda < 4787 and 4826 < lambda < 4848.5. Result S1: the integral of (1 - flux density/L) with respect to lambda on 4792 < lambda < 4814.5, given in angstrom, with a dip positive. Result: -1.09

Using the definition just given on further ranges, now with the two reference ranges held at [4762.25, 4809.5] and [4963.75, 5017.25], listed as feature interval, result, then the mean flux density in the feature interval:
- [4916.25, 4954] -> -0.9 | 1.38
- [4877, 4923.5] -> 1.3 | 1.32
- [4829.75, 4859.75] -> 2.9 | 1.24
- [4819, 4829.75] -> 0.0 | 1.37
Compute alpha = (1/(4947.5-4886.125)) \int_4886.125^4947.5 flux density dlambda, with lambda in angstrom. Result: 1.35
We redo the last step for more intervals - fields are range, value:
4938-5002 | 1.38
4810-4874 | 1.27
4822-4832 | 1.37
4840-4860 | 1.21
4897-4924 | 1.32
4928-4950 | 1.4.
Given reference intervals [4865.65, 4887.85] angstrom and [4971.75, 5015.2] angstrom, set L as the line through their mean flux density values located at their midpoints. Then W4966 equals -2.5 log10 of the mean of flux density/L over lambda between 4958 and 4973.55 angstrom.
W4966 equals -0.11 mag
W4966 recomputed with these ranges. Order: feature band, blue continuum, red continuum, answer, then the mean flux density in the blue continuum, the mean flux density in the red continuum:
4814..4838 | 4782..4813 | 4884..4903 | 0.015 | 1.4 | 1.33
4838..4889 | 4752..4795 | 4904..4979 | 0.137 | 1.37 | 1.38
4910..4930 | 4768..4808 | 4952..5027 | 0.026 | 1.39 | 1.34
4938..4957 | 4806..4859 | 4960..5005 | -0.076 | 1.31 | 1.35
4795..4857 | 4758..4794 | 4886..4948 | 0.022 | 1.37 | 1.35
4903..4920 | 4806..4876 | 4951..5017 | -0.010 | 1.28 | 1.36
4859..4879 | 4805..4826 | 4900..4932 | 0.159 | 1.39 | 1.33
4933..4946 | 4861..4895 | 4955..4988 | -0.055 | 1.23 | 1.36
